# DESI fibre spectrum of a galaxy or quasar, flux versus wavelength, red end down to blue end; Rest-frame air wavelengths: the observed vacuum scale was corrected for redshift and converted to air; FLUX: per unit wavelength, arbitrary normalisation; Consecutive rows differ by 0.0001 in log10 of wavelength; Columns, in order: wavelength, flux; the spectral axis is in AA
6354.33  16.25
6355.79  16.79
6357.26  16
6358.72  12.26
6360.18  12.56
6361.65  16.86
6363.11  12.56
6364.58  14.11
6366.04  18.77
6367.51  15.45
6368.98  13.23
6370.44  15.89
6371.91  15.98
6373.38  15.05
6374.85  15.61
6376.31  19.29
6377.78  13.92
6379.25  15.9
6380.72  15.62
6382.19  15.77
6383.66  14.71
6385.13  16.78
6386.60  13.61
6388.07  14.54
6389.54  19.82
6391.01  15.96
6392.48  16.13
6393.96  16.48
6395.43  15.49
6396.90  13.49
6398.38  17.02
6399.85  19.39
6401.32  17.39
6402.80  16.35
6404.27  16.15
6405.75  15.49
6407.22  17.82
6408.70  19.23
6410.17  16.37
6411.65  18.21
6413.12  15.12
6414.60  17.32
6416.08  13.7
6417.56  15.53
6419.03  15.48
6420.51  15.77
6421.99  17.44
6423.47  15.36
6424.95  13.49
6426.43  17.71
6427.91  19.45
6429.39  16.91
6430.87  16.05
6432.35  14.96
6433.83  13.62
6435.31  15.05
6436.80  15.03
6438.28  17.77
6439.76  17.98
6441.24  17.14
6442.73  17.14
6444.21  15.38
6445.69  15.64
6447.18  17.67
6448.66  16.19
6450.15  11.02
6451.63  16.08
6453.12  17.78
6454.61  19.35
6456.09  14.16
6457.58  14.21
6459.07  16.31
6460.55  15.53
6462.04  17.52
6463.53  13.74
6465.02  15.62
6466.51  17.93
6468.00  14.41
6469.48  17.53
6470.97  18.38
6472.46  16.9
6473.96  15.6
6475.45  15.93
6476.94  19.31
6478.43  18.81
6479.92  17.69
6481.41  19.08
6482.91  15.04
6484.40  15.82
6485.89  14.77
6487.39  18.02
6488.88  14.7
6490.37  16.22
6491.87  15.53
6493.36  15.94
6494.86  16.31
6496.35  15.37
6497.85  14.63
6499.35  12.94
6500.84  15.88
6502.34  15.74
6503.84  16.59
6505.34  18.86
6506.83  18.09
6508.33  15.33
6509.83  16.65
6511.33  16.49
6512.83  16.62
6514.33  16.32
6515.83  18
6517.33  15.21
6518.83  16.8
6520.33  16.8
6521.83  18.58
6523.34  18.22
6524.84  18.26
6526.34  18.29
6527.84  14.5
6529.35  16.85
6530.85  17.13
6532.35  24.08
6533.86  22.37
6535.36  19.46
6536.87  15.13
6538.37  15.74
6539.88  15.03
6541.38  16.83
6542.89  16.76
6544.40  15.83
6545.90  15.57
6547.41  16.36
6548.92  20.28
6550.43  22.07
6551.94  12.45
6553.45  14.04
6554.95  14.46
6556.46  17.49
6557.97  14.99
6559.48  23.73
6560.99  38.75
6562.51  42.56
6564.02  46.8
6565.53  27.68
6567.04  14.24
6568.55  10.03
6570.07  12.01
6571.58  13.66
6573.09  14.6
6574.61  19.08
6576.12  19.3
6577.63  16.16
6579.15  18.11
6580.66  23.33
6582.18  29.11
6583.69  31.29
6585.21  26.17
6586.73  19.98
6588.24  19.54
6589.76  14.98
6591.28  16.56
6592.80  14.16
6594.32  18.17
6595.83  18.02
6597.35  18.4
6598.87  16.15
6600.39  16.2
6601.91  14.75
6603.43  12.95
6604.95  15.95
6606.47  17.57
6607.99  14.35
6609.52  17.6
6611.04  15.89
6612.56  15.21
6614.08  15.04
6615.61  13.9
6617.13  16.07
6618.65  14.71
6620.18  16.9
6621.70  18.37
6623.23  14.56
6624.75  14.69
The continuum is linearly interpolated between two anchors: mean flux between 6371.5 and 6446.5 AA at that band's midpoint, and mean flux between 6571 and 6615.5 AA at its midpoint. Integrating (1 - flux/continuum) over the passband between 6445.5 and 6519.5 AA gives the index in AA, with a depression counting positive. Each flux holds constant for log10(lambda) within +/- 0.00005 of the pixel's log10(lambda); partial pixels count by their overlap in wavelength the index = 2.7 AA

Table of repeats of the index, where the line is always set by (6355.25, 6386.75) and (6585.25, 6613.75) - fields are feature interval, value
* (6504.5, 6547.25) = -2.7 AA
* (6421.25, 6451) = -0.6 AA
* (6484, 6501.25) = 0.6 AA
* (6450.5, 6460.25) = -0.1 AA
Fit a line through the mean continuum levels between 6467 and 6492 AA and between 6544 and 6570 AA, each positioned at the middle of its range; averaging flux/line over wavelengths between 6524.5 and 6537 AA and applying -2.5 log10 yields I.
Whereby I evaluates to 0.07 mag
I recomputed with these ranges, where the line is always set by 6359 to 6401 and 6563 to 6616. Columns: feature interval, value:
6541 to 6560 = 0.073 mag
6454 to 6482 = 0.014 mag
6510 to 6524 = 0.040 mag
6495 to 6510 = 0.092 mag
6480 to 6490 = 0.054 mag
